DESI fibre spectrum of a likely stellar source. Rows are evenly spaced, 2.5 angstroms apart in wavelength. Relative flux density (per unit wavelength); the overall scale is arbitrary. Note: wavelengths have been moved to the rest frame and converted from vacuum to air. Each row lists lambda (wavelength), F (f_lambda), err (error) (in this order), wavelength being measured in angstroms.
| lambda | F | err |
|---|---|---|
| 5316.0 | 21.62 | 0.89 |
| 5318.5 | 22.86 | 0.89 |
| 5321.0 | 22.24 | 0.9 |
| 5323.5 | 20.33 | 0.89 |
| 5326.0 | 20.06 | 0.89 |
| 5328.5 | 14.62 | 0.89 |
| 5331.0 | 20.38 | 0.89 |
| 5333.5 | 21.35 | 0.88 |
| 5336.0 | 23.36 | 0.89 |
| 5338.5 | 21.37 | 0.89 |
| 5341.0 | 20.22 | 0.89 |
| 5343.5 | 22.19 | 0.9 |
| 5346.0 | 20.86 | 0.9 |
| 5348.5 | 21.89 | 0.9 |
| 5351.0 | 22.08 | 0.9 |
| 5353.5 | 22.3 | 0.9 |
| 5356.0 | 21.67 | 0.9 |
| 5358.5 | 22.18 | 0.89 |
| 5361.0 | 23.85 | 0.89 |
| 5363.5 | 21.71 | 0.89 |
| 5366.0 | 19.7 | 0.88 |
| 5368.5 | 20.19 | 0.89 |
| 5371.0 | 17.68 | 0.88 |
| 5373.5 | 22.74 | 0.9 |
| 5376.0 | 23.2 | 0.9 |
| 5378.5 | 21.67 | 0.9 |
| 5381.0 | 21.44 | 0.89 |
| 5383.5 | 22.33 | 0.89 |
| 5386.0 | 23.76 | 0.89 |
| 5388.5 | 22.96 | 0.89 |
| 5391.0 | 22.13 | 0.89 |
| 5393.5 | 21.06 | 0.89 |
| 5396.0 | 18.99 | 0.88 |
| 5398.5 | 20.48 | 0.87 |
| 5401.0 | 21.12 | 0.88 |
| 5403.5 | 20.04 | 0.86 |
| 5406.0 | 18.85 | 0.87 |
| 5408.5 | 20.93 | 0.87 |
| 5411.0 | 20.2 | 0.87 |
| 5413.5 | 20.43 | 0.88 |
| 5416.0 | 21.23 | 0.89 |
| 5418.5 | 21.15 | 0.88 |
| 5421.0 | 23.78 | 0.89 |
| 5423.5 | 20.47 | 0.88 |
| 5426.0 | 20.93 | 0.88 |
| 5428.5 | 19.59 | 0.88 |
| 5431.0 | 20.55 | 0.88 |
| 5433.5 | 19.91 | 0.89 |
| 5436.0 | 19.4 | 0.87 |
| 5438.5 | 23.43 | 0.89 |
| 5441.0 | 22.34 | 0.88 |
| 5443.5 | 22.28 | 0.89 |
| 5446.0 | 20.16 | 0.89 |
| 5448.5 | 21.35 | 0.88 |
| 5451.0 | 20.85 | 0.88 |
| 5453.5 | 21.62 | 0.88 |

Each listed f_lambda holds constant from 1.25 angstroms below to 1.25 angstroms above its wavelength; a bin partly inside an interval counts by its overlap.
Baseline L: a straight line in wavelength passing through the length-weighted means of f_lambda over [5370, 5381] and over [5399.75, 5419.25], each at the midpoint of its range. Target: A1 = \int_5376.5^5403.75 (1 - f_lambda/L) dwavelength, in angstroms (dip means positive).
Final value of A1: -0.69 angstroms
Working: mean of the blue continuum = 21.4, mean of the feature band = 21.6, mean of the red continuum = 20.5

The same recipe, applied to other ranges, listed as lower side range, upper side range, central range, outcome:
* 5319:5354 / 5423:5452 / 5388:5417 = 0.4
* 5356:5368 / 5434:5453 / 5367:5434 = 1.6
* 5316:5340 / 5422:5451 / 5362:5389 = -0.9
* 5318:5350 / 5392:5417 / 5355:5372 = -0.3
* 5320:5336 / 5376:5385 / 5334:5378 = -1.0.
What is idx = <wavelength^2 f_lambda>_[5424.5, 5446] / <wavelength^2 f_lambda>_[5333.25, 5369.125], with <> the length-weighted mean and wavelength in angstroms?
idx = 1.0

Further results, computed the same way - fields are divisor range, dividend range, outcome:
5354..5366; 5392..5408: 0.93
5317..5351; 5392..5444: 1.02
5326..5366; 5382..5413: 1.01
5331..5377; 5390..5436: 0.98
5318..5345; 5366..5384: 1.04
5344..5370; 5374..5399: 1.02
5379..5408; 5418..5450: 1.01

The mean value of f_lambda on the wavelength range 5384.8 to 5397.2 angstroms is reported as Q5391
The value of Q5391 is 21.8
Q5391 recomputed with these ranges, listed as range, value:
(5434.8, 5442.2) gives 21.7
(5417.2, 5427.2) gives 21.6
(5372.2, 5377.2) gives 22.9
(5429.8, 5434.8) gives 20.2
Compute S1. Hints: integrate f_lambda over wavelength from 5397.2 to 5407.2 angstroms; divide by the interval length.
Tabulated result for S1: 20.1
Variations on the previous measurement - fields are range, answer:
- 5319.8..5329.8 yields 19.3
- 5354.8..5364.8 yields 22.3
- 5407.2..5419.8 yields 20.8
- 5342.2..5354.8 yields 21.9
